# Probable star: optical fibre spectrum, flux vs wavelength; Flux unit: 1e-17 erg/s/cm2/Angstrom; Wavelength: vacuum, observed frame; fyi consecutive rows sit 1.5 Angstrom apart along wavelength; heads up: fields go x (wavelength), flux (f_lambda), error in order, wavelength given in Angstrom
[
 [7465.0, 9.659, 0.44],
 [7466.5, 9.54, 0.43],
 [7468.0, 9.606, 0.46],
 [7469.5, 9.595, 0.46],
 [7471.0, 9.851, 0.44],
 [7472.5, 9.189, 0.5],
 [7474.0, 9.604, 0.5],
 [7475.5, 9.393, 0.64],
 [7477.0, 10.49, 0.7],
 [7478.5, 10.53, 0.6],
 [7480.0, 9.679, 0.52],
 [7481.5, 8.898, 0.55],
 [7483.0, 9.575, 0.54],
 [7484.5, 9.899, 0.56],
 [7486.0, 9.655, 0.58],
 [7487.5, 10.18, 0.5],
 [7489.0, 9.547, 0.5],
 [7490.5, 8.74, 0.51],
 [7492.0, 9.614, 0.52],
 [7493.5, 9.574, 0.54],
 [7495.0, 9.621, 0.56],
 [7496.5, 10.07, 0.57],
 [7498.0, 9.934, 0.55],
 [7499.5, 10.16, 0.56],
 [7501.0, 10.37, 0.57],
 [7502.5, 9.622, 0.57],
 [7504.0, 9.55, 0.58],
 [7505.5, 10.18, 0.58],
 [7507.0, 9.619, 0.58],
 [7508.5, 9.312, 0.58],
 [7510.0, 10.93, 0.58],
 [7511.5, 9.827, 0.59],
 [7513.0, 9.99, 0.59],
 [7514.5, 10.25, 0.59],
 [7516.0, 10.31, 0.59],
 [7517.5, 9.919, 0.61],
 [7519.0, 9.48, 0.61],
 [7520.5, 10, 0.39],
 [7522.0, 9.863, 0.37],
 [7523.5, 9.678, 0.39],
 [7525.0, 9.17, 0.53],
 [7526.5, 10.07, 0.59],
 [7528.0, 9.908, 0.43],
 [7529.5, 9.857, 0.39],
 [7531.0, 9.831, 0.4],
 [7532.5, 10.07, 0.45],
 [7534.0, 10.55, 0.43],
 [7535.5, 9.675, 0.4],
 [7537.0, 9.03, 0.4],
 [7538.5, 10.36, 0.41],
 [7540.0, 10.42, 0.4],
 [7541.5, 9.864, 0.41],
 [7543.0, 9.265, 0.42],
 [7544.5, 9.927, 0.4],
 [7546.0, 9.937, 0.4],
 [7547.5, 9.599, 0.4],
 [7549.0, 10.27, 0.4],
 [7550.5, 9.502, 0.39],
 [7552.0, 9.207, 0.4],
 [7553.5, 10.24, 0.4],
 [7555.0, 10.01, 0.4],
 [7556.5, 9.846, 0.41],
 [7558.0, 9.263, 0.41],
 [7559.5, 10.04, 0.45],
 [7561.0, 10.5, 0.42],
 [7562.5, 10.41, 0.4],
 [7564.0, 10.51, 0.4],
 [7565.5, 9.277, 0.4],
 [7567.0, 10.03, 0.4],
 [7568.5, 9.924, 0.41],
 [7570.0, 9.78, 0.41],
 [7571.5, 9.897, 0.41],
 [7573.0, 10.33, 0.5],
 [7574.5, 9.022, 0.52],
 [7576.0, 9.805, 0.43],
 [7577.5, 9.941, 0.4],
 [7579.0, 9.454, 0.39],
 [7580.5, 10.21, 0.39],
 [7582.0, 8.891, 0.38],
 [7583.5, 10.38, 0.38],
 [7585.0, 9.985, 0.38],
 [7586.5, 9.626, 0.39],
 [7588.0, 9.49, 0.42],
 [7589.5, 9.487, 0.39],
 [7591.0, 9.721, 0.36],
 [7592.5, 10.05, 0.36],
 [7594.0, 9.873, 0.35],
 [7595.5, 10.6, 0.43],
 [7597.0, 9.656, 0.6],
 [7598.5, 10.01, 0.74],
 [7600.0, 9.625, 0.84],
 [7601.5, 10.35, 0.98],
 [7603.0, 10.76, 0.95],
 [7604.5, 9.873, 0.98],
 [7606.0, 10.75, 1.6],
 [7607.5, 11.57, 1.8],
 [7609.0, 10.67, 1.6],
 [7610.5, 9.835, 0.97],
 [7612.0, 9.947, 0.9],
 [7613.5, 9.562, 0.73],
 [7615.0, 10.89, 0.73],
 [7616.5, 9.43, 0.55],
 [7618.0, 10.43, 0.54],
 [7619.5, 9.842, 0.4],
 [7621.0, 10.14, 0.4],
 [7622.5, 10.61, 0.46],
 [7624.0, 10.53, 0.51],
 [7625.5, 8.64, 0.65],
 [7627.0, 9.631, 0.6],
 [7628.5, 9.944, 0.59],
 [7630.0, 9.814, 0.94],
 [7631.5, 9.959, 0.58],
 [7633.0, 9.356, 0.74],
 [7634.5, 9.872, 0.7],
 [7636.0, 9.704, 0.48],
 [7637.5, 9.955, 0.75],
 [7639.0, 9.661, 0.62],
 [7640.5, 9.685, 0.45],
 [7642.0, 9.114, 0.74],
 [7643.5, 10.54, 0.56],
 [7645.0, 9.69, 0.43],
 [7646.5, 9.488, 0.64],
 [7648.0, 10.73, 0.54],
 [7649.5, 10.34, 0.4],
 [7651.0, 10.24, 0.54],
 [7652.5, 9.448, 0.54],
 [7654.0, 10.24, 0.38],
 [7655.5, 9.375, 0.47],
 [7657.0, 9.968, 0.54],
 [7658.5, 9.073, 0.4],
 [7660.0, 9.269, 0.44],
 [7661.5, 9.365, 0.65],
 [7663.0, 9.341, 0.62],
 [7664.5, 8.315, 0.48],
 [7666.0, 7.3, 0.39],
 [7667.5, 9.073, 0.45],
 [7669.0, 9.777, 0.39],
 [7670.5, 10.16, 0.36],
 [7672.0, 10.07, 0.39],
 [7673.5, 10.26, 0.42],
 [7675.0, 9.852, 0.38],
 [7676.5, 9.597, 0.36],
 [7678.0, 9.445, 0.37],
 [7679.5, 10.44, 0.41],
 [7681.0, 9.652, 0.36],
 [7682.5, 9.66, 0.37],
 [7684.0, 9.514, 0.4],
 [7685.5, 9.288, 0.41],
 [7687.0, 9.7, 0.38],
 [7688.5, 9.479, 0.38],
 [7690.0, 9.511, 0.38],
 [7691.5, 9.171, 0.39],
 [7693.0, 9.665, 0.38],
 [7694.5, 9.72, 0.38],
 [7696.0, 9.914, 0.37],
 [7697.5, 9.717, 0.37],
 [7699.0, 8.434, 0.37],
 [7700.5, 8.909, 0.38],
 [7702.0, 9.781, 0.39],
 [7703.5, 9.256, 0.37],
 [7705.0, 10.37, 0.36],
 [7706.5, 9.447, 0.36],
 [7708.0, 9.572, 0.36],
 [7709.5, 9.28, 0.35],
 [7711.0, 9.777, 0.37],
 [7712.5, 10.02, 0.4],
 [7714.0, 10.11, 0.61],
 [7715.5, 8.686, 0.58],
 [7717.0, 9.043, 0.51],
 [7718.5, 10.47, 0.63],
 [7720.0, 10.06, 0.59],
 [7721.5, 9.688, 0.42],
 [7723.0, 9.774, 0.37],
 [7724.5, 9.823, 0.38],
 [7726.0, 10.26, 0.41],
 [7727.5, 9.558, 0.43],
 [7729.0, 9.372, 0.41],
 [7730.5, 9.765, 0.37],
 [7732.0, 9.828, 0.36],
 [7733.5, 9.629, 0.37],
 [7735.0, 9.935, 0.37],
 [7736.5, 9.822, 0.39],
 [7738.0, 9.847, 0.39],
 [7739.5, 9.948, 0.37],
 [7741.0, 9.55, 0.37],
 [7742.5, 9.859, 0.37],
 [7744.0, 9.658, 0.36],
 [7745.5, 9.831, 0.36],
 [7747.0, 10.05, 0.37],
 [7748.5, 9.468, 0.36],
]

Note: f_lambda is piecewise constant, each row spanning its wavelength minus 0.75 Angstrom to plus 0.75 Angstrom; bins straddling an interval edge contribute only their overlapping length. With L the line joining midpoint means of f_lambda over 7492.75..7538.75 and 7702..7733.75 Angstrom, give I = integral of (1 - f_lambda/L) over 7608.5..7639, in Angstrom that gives -0.4 Angstrom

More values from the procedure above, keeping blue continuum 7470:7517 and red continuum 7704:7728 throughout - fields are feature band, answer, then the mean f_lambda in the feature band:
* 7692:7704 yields 0.4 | 9.42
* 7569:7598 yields -0.1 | 9.8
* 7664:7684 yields 0.5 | 9.52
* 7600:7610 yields -0.8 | 10.6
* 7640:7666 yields 0.5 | 9.59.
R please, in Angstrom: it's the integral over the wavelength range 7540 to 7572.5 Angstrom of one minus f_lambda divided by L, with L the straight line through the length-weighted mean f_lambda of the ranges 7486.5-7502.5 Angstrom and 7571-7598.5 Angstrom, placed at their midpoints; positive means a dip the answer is -0.3 Angstrom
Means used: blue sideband 9.77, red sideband 9.81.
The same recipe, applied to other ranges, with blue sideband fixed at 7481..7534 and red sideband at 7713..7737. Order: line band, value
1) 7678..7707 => 0.58 Angstrom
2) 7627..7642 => 0.07 Angstrom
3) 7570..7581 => 0.00 Angstrom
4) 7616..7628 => -0.17 Angstrom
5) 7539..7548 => -0.04 Angstrom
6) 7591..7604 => -0.40 Angstrom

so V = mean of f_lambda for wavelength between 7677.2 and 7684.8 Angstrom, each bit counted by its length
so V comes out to 9.74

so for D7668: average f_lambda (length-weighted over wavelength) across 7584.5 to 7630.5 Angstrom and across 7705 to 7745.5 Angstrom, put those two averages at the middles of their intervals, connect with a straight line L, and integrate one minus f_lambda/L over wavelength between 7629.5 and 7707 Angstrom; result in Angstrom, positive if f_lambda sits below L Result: 2.2 Angstrom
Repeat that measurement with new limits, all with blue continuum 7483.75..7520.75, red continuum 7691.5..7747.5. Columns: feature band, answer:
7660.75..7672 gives 0.7 Angstrom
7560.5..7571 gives -0.3 Angstrom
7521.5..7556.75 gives -0.1 Angstrom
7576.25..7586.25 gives 0.0 Angstrom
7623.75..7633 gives 0.1 Angstrom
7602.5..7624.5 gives -1.2 Angstrom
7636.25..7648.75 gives -0.1 Angstrom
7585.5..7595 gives 0.0 Angstrom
